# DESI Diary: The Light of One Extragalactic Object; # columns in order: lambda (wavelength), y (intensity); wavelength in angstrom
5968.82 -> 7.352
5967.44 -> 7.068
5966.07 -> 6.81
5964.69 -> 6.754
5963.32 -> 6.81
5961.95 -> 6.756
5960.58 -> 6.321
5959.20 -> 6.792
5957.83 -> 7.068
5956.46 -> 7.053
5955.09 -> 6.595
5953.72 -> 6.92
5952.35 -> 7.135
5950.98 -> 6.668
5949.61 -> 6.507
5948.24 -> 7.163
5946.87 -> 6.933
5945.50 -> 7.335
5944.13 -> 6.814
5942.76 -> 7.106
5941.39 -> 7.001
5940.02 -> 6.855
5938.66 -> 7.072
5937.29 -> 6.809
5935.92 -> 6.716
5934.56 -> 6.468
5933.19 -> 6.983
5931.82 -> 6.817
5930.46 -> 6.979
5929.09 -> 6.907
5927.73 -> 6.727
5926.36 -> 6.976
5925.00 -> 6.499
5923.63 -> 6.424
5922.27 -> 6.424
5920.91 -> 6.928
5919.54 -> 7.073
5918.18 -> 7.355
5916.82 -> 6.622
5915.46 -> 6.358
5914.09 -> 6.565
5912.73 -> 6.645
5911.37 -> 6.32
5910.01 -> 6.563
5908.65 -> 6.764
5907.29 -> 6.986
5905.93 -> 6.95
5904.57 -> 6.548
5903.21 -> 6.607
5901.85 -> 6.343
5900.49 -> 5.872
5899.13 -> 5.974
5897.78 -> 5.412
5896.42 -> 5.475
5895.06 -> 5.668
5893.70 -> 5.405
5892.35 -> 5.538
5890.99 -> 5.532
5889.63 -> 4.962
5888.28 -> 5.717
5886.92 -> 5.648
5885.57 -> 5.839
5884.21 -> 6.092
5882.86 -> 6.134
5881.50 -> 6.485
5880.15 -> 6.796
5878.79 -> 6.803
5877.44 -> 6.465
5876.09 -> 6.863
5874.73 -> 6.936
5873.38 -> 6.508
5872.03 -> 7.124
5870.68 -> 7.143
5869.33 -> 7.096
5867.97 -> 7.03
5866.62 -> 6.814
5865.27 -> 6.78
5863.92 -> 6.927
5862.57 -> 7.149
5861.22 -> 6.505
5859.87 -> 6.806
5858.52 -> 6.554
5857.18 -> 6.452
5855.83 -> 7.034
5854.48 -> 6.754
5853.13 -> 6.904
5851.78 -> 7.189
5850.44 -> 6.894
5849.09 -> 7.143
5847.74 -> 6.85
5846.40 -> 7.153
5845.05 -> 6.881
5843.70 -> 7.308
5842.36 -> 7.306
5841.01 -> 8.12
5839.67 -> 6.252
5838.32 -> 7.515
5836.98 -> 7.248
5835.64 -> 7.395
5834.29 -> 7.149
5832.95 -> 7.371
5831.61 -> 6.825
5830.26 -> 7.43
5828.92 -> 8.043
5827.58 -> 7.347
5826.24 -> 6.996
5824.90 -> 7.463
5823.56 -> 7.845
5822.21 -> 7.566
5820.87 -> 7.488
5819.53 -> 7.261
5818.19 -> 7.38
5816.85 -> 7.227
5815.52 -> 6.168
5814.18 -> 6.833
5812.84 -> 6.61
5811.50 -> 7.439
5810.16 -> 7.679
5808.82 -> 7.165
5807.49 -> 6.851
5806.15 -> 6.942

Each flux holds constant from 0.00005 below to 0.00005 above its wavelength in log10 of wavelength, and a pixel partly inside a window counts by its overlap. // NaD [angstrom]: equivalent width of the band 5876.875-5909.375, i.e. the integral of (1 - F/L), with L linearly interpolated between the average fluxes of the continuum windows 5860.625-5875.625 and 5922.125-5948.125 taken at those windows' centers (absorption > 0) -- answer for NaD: 3.8 angstrom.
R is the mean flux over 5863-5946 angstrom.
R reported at 6.53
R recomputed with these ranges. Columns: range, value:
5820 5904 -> 6.72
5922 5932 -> 6.73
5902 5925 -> 6.68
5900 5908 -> 6.57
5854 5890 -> 6.58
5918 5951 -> 6.86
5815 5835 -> 7.31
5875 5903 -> 5.98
